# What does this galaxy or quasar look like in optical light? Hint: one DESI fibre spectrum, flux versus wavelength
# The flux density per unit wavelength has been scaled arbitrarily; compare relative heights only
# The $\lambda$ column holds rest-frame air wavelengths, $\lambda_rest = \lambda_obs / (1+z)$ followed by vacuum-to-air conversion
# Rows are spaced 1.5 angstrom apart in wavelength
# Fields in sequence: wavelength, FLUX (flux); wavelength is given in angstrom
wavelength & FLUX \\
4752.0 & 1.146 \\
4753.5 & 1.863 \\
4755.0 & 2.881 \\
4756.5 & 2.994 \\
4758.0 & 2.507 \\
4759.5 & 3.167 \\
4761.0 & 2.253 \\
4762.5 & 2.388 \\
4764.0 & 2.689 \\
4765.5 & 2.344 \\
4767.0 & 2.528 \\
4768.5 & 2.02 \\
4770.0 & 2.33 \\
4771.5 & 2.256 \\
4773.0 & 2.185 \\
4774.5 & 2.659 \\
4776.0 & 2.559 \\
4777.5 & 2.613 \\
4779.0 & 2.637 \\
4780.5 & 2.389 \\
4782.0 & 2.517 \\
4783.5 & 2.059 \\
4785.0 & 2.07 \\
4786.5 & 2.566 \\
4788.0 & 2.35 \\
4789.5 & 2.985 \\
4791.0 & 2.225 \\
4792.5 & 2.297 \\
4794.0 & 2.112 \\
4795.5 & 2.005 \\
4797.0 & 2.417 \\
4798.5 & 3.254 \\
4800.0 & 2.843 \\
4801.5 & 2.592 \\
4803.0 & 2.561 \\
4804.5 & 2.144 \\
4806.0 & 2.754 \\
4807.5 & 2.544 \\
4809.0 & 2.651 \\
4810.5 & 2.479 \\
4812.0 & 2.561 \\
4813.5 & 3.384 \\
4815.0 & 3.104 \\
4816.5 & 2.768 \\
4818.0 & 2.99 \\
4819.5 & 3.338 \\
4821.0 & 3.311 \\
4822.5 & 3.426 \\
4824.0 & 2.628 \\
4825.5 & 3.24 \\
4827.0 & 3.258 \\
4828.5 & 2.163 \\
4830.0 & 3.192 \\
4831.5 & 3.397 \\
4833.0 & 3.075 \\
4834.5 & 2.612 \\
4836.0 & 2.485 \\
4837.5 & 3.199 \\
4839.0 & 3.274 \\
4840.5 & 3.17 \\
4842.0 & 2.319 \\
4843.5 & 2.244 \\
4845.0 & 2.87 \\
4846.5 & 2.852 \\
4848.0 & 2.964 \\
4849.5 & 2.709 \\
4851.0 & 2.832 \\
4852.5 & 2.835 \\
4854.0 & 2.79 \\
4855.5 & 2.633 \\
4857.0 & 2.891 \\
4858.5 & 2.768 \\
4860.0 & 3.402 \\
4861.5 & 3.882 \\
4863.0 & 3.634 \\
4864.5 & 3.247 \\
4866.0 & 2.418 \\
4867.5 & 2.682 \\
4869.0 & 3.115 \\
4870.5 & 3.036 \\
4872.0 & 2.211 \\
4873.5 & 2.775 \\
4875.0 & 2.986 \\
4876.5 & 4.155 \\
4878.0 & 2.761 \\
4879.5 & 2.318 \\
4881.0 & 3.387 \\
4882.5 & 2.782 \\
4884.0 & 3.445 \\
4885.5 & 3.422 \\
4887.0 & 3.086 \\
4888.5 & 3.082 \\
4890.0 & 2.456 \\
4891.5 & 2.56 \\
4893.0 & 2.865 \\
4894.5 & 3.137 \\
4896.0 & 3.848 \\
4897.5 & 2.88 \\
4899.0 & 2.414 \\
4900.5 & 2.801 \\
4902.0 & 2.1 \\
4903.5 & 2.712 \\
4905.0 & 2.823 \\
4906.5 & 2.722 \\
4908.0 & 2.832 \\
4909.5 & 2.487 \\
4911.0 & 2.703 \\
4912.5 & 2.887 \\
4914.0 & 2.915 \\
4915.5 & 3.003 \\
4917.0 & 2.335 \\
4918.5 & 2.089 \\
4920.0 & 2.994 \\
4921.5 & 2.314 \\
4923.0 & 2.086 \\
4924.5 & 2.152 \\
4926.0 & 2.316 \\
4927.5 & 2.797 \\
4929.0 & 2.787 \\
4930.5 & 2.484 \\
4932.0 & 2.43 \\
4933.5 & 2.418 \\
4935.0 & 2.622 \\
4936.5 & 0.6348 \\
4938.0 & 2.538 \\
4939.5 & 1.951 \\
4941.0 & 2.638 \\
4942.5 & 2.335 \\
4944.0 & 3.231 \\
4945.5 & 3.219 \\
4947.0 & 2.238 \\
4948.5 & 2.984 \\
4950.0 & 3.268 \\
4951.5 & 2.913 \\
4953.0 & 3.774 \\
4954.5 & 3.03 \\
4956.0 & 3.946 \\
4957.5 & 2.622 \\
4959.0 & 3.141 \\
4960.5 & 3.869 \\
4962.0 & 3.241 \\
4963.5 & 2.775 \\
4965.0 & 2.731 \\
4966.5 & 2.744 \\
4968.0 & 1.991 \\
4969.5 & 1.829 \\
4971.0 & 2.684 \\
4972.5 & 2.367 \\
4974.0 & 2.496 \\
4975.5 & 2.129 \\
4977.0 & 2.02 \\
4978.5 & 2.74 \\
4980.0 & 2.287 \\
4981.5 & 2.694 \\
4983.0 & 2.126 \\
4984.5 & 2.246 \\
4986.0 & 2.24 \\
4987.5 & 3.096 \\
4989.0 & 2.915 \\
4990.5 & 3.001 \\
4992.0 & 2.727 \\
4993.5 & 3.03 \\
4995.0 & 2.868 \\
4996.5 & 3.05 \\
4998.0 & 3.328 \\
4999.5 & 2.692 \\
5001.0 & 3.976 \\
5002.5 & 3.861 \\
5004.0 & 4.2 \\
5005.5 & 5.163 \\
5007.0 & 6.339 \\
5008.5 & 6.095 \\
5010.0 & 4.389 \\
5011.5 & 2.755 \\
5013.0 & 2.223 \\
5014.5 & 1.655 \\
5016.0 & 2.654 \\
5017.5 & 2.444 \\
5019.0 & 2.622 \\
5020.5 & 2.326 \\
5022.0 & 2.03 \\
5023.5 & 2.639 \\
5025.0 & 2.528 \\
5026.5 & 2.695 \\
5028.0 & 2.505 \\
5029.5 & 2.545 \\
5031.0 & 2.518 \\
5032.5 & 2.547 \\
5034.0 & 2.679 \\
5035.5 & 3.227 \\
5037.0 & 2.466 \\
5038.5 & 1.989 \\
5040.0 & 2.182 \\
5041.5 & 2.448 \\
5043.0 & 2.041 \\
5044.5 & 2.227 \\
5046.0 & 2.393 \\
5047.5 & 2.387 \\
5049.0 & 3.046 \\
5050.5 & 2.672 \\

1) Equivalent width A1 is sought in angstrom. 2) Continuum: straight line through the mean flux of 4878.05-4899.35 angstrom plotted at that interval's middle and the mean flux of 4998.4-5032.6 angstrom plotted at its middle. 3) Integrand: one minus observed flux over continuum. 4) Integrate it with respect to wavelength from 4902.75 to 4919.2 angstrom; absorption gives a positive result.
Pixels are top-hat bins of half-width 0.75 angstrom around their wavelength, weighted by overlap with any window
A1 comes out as 1.8 angstrom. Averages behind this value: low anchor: 2.98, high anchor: 3.2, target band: 2.68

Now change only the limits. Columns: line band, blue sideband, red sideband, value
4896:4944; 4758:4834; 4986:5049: 5.00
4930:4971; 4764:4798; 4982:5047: 0.70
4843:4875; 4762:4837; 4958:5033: -2.08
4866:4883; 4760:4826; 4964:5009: -0.79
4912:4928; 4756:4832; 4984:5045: 1.68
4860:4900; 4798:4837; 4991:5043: -1.45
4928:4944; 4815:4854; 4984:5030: 3.73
